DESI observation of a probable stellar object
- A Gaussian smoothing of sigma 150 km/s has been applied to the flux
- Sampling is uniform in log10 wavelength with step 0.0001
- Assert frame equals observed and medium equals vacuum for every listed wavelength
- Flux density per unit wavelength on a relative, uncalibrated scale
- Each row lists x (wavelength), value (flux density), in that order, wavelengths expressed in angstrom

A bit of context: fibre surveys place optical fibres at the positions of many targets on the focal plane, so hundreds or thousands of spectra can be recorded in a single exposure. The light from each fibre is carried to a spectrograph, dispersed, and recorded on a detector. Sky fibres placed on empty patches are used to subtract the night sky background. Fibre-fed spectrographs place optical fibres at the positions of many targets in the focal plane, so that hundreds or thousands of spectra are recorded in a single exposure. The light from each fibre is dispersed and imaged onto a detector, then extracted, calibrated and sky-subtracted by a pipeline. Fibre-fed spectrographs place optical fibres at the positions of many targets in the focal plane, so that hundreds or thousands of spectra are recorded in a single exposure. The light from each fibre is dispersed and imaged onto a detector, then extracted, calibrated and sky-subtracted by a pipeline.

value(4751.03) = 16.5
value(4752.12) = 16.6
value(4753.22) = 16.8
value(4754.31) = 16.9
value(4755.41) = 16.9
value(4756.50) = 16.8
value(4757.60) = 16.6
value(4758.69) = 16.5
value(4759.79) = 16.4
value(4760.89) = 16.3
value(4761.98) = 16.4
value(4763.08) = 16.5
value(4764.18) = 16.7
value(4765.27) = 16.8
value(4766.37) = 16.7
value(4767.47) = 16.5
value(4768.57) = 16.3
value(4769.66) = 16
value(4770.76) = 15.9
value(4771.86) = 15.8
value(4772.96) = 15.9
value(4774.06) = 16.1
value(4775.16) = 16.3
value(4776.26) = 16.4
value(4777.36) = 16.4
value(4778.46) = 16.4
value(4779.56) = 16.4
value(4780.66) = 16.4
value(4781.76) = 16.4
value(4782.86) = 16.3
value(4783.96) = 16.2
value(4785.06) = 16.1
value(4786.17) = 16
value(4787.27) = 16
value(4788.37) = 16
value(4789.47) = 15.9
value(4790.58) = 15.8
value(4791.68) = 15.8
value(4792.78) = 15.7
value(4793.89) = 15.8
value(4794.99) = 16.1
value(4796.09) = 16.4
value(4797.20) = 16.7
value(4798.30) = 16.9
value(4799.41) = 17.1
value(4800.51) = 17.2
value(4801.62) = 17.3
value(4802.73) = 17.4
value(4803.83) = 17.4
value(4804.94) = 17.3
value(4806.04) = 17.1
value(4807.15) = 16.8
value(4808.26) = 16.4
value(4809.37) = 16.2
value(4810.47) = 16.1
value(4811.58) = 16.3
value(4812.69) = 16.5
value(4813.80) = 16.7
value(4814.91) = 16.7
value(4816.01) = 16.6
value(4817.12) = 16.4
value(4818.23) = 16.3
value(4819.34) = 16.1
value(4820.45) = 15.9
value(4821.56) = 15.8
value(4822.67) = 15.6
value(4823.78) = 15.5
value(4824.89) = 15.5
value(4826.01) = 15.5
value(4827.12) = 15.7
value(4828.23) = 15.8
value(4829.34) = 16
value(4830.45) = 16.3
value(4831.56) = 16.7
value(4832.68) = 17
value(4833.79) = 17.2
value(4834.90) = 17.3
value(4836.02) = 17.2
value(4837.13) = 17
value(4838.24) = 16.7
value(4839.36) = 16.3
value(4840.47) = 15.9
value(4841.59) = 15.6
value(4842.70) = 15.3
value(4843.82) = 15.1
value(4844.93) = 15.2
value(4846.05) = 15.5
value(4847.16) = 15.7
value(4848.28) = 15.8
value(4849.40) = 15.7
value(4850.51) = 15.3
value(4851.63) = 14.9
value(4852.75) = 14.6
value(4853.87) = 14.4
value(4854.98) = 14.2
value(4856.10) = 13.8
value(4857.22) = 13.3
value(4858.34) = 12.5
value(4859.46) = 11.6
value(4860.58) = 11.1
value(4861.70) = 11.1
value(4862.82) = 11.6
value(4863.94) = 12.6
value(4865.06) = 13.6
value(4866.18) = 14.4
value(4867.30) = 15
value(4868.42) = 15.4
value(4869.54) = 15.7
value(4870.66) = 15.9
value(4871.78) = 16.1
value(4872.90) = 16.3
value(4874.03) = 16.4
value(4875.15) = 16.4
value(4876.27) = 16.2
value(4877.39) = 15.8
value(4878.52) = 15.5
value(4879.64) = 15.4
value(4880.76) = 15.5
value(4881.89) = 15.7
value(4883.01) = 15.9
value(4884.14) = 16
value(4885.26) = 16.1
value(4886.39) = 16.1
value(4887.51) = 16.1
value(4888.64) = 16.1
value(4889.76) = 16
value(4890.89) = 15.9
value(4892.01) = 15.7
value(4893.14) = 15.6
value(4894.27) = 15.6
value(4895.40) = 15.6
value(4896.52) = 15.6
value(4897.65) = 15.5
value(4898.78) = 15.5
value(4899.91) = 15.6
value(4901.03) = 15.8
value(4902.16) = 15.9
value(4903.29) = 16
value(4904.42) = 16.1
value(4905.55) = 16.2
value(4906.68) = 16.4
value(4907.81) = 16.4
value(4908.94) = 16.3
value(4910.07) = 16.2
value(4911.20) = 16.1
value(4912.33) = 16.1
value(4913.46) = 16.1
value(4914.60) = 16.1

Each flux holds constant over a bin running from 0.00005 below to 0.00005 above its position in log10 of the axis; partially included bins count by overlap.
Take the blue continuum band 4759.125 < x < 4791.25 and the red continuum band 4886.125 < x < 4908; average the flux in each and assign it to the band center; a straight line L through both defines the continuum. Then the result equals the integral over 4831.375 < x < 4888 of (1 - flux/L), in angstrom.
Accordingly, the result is 2.8 angstrom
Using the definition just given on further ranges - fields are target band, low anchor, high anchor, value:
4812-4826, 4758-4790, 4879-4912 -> 0.02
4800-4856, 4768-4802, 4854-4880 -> -3.17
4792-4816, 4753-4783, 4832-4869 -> -1.46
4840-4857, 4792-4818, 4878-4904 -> 1.17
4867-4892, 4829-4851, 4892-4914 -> 0.18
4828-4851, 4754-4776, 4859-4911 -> -0.55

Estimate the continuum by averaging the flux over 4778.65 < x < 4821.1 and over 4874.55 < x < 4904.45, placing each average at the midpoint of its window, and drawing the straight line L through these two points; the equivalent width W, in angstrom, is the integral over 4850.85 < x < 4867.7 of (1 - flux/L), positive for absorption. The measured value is 2.9 angstrom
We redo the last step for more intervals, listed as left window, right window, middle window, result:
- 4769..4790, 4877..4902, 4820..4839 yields -0.36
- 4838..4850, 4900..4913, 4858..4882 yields 2.02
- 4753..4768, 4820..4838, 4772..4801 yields 0.42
